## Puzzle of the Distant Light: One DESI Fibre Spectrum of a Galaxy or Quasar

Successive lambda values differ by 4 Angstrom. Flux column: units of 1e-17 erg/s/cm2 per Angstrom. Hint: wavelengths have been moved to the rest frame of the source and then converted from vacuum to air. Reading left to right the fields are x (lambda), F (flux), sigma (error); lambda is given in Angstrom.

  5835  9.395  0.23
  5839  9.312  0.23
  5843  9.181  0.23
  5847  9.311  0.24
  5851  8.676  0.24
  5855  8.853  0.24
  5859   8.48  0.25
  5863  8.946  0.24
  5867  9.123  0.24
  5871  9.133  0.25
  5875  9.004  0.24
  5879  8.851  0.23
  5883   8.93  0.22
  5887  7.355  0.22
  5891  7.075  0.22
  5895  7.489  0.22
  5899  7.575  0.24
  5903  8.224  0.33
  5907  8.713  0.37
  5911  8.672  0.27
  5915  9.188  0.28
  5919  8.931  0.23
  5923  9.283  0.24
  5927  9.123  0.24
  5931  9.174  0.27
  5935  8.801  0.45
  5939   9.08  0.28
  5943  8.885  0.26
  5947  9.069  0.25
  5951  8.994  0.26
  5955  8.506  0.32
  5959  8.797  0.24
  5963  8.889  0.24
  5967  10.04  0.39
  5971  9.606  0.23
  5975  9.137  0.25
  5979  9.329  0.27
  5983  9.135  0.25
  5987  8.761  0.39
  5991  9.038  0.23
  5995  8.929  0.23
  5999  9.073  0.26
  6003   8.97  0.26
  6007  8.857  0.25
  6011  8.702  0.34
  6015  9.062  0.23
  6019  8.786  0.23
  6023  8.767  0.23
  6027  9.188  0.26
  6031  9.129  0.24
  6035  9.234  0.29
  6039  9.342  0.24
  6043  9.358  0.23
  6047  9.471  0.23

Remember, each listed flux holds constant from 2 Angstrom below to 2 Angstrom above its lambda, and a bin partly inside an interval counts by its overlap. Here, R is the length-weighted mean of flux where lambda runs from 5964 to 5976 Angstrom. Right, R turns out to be 9.57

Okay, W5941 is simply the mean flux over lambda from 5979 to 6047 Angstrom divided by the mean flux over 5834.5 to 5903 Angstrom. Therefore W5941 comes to 1.1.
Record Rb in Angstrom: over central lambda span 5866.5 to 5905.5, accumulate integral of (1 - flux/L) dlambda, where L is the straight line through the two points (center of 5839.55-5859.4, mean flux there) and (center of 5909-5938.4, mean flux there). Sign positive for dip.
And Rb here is 3.2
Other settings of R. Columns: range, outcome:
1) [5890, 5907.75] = 7.79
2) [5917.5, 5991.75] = 9.08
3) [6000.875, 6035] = 8.95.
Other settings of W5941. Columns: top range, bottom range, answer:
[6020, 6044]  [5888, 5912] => 1.16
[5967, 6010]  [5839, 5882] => 1.02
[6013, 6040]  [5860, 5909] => 1.08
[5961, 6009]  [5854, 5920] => 1.08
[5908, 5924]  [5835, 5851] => 0.98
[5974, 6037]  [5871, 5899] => 1.10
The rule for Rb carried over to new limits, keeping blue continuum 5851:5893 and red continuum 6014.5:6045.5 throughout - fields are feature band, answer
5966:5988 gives -0.97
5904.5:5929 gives -0.67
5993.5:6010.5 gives 0.16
